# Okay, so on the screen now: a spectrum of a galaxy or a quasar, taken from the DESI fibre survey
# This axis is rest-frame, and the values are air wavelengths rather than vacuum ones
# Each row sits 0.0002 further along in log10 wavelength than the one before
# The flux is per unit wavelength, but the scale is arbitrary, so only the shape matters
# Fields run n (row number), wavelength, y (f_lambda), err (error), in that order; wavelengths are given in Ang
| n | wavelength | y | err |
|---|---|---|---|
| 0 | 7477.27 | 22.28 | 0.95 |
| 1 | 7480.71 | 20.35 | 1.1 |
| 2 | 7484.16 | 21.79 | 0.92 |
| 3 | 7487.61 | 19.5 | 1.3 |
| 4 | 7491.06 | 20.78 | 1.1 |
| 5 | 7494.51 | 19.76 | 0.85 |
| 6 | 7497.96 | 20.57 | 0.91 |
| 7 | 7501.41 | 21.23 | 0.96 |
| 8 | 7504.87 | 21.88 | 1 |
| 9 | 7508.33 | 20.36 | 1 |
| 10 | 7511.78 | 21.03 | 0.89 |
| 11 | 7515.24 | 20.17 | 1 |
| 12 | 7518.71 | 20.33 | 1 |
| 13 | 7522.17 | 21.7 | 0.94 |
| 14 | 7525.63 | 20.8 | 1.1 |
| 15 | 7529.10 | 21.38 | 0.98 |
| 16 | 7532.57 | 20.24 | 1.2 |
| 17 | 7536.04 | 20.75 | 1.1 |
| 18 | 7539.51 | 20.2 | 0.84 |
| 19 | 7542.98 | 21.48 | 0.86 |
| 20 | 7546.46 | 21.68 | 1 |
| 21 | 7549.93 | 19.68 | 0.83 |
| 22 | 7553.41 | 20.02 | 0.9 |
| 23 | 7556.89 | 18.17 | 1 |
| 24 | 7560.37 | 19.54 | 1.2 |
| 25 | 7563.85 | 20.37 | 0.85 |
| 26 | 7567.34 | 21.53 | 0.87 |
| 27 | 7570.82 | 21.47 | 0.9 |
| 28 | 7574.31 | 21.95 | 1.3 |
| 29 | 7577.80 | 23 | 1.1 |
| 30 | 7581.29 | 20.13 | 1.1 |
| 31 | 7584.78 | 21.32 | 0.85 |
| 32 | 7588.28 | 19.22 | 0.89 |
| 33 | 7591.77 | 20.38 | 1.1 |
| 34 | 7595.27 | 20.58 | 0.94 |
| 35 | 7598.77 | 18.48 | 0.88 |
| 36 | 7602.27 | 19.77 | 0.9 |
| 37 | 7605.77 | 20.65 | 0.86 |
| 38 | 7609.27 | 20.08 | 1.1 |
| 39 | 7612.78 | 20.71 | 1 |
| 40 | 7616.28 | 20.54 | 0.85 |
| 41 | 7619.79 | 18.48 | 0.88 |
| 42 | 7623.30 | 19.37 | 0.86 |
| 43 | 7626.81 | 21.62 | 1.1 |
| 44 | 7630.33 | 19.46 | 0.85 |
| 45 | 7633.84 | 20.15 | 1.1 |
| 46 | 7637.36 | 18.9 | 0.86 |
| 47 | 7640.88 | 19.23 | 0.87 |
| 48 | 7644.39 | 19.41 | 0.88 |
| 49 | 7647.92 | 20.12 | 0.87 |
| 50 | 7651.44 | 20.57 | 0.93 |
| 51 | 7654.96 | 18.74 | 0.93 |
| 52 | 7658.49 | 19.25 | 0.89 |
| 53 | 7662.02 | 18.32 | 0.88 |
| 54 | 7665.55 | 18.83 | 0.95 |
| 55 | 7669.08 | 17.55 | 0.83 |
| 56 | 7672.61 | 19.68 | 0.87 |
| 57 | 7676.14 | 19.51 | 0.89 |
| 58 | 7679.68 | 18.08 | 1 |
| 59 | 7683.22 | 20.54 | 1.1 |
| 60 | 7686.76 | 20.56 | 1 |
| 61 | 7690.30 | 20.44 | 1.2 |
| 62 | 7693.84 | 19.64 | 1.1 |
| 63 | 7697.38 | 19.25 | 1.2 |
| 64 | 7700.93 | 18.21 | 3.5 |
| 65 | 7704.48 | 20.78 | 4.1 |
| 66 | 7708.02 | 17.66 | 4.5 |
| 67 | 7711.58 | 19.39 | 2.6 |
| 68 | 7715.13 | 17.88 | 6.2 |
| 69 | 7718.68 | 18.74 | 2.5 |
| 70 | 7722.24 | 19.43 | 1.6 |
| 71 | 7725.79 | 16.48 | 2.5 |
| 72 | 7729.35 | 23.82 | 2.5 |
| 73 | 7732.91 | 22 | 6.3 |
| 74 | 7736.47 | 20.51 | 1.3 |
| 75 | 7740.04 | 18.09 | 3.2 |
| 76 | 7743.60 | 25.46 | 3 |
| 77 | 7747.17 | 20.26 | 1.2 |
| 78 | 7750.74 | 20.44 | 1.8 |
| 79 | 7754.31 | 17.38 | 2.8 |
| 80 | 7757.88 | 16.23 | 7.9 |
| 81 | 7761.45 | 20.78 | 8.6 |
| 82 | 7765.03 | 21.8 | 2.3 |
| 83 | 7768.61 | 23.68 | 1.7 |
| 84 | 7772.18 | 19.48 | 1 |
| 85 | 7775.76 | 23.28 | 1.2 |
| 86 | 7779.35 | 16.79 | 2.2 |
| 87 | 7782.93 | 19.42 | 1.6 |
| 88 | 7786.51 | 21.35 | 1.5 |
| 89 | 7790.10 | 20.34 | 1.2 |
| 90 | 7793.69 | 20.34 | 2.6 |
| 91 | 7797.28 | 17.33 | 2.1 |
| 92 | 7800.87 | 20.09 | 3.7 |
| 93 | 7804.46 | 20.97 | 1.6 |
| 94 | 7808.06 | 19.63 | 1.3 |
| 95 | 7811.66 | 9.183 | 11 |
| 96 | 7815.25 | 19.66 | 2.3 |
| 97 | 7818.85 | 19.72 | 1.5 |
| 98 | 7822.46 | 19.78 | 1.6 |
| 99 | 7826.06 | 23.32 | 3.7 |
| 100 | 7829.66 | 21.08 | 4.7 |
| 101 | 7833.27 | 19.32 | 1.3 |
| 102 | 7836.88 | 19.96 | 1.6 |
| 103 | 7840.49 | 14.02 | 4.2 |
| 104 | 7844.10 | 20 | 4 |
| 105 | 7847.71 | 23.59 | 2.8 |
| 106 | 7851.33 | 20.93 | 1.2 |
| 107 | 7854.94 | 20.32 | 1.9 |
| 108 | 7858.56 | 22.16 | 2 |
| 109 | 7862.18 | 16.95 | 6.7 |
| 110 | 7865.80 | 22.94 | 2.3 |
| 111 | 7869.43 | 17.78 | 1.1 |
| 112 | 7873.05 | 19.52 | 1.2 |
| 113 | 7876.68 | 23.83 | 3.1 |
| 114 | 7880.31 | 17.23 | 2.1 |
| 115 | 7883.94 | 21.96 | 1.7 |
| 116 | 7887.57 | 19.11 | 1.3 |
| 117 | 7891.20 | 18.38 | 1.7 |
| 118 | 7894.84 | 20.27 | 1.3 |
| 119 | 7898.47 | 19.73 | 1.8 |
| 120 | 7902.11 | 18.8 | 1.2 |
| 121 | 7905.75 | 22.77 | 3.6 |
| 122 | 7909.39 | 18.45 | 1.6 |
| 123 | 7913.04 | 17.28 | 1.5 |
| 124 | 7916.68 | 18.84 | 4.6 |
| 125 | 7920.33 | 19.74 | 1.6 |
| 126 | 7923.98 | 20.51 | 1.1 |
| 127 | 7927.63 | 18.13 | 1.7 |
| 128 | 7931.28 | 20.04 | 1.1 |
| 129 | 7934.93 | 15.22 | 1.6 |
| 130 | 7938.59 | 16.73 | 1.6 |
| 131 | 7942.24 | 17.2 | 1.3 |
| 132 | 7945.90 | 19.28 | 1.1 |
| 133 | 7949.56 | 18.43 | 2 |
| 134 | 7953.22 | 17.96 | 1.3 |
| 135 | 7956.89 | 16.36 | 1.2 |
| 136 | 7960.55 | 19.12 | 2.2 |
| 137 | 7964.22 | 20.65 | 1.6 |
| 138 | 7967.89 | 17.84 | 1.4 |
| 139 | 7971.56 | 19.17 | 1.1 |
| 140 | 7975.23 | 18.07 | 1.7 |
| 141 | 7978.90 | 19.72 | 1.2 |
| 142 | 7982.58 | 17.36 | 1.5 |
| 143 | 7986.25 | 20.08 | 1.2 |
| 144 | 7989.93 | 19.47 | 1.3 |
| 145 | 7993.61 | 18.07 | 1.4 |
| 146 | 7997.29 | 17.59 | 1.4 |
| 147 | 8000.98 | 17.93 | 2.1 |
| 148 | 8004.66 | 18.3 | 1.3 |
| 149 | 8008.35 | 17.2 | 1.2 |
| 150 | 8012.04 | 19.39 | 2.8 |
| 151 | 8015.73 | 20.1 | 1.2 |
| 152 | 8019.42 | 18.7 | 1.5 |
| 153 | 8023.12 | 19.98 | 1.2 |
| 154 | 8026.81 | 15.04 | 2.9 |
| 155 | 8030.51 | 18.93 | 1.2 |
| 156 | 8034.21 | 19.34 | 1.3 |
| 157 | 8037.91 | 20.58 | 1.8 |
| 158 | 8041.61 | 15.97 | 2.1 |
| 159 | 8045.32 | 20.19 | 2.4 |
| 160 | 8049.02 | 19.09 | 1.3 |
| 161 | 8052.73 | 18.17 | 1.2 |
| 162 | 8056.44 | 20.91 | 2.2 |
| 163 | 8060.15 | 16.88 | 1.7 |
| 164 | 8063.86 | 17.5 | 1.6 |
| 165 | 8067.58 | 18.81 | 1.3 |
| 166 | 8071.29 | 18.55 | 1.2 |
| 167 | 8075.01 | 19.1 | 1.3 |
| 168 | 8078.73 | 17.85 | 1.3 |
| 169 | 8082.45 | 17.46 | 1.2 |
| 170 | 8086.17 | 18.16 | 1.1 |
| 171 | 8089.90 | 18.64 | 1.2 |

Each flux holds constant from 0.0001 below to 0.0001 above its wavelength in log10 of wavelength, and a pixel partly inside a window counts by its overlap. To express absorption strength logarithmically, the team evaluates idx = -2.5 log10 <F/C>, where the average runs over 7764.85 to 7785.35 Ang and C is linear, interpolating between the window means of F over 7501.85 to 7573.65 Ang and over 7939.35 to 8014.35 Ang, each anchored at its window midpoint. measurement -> -0.07 mag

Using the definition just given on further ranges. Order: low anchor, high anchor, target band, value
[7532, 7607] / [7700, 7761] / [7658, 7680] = 0.07 mag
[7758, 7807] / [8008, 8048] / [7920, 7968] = 0.05 mag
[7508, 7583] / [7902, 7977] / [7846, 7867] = -0.11 mag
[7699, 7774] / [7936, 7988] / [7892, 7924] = -0.04 mag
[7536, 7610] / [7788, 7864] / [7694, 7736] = 0.02 mag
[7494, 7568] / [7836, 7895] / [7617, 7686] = 0.05 mag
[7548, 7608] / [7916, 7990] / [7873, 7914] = -0.06 mag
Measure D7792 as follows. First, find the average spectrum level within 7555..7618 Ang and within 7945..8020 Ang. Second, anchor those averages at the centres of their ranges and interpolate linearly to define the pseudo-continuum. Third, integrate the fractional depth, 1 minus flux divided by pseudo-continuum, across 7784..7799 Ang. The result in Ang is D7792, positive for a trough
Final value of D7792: -0.26 Ang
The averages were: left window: 20.4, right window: 18.6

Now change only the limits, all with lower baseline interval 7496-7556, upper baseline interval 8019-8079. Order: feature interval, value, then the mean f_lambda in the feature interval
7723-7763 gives -0.52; 20.1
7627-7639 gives 0.31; 19.8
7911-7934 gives 0.21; 18.9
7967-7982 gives 0.20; 18.6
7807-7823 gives 1.82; 17.3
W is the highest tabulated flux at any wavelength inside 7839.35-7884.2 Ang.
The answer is 23.83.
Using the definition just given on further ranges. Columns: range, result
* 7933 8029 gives 20.65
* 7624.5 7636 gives 21.62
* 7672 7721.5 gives 20.78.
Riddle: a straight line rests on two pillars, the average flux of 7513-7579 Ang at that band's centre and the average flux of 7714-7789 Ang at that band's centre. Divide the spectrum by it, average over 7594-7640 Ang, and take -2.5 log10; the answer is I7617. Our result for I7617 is 0.04 mag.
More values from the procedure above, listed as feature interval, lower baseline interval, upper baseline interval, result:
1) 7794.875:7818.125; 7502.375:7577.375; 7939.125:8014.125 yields 0.08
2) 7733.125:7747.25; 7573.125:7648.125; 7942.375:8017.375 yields -0.09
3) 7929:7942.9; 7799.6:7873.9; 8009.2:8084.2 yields 0.11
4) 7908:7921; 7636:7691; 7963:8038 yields 0.02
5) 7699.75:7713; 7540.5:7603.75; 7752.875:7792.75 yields 0.07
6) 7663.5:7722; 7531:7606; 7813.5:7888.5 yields 0.06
